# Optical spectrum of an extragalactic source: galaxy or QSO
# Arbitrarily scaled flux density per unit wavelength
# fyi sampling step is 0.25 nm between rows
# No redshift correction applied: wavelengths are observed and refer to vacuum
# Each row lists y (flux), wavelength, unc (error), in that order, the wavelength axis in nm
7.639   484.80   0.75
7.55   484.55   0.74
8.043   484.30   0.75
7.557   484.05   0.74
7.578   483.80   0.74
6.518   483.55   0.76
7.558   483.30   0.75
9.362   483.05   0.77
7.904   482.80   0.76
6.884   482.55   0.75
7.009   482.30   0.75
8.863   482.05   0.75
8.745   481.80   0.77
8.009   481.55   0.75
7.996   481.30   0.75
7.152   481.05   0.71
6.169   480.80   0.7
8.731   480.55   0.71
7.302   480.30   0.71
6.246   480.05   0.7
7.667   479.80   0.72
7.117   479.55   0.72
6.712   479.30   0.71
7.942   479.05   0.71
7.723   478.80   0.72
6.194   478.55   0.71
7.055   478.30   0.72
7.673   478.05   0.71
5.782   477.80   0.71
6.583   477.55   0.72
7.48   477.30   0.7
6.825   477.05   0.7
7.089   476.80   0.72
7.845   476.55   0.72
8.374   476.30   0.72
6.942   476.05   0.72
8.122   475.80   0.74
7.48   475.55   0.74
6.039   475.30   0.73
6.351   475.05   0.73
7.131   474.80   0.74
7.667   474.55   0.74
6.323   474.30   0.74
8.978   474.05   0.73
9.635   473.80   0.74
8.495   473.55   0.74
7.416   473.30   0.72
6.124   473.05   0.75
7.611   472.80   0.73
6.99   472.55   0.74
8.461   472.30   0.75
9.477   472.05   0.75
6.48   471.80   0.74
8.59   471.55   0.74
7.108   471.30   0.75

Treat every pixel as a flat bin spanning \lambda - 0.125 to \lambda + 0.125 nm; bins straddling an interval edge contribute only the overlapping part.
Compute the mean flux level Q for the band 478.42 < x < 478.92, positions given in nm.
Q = 6.95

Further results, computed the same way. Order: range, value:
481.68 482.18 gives 8.79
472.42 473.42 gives 7.04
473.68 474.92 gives 7.94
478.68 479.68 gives 7.37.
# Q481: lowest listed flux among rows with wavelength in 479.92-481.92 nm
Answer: 6.169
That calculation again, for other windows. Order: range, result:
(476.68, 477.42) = 6.825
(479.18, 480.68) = 6.246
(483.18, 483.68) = 6.518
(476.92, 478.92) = 5.782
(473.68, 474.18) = 8.978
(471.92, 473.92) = 6.124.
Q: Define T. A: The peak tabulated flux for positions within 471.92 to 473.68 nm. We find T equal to 9.477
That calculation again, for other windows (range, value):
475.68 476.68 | 8.374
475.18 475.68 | 7.48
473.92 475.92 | 8.978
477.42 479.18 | 7.942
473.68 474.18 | 9.635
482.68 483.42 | 9.362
